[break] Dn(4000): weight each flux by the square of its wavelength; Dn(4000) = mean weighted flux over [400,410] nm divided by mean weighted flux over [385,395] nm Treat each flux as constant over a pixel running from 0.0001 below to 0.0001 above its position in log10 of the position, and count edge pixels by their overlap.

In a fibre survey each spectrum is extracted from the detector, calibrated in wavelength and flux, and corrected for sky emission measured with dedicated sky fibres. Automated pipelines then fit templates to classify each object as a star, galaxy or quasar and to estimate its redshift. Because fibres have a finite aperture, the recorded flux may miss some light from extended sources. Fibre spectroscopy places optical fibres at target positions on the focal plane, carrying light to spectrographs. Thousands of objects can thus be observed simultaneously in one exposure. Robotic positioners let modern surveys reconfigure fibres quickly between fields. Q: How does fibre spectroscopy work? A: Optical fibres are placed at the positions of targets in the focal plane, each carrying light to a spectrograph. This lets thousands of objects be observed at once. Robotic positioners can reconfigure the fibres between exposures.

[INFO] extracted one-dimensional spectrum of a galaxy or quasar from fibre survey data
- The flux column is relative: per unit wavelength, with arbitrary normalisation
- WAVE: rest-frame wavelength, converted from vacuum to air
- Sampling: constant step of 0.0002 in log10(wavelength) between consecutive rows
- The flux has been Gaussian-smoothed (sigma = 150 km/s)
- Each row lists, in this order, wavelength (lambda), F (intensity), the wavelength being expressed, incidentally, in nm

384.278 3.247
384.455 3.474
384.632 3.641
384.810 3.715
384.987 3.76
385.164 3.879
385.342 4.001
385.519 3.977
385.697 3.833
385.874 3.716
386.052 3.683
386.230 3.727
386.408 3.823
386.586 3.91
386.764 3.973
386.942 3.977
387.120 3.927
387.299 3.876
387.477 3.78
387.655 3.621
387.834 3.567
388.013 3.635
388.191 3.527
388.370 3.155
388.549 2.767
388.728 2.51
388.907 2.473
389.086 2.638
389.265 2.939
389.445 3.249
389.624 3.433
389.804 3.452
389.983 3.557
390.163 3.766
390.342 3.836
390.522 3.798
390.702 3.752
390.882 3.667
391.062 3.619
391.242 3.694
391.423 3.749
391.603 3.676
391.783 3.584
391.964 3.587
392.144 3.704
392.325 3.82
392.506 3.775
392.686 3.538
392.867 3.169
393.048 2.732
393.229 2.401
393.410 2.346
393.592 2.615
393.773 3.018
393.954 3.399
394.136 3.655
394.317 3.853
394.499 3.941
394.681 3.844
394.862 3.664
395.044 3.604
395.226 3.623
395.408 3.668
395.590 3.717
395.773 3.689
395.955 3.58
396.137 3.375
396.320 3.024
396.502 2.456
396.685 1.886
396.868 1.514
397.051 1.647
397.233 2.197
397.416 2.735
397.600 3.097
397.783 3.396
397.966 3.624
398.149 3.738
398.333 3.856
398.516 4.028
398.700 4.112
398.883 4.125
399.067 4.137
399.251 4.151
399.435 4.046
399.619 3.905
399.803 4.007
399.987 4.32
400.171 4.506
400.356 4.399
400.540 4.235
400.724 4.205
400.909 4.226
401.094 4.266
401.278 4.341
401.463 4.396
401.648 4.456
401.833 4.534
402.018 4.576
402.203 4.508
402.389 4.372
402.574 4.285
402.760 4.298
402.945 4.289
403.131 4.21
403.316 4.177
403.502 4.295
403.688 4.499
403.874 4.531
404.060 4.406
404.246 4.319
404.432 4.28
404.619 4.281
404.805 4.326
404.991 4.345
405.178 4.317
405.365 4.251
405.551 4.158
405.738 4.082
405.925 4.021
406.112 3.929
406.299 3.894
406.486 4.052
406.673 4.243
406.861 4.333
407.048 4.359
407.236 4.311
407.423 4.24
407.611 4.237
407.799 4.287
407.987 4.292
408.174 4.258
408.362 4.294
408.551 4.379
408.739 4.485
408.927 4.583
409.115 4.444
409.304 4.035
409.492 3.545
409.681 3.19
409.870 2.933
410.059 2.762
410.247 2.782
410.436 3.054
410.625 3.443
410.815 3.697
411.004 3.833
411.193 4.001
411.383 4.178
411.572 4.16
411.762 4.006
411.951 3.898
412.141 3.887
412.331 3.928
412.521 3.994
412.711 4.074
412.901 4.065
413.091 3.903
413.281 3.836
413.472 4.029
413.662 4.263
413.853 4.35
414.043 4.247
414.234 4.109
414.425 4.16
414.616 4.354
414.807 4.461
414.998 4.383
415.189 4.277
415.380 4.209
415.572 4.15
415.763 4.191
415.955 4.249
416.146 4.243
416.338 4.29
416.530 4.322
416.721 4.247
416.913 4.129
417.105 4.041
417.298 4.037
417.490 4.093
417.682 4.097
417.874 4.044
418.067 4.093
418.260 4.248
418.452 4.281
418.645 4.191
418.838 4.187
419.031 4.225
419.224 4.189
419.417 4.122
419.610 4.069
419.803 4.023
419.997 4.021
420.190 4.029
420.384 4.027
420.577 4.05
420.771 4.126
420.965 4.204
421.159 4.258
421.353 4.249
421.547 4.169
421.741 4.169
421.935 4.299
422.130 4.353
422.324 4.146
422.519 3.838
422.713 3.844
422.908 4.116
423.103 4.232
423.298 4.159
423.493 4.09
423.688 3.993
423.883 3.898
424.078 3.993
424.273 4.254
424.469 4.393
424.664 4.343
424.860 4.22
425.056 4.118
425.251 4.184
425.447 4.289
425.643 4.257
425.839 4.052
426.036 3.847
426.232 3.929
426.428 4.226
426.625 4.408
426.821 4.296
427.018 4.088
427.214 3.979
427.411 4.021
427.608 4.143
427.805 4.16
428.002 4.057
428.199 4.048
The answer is 1.30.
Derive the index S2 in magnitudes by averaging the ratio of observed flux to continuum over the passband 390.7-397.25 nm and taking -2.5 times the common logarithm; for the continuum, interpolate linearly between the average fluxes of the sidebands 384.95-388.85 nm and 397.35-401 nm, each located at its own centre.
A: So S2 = 0.17 mag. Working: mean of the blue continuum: 3.65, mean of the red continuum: 3.95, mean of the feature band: 3.27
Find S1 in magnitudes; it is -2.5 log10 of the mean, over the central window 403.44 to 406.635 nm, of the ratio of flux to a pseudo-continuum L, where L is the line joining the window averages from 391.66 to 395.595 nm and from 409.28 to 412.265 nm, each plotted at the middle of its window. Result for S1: -0.20 mag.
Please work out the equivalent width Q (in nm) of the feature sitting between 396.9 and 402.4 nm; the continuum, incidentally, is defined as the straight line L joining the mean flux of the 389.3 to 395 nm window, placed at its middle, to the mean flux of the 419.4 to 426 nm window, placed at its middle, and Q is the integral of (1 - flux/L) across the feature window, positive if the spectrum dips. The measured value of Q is -0.401 nm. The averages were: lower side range 3.48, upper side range 4.13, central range 3.91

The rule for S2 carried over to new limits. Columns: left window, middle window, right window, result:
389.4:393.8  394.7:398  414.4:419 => 0.177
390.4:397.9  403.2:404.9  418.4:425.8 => -0.211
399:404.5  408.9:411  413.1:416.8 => 0.220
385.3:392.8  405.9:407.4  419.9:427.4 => -0.080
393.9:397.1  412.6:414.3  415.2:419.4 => -0.022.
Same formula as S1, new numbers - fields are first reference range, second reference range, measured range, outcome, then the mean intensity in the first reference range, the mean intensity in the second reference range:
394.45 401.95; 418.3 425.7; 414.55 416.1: -0.07 mag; 3.67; 4.15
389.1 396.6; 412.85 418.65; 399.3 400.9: -0.15 mag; 3.44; 4.18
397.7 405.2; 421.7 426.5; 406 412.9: 0.07 mag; 4.23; 4.13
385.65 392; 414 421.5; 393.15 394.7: 0.14 mag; 3.54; 4.18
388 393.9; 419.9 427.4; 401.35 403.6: -0.21 mag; 3.31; 4.13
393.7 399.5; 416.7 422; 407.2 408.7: -0.14 mag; 3.39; 4.14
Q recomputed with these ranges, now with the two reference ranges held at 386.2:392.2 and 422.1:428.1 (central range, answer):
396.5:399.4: 0.37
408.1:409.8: -0.12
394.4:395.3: -0.03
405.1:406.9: -0.15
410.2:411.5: 0.09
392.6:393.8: 0.26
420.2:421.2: -0.02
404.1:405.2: -0.15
